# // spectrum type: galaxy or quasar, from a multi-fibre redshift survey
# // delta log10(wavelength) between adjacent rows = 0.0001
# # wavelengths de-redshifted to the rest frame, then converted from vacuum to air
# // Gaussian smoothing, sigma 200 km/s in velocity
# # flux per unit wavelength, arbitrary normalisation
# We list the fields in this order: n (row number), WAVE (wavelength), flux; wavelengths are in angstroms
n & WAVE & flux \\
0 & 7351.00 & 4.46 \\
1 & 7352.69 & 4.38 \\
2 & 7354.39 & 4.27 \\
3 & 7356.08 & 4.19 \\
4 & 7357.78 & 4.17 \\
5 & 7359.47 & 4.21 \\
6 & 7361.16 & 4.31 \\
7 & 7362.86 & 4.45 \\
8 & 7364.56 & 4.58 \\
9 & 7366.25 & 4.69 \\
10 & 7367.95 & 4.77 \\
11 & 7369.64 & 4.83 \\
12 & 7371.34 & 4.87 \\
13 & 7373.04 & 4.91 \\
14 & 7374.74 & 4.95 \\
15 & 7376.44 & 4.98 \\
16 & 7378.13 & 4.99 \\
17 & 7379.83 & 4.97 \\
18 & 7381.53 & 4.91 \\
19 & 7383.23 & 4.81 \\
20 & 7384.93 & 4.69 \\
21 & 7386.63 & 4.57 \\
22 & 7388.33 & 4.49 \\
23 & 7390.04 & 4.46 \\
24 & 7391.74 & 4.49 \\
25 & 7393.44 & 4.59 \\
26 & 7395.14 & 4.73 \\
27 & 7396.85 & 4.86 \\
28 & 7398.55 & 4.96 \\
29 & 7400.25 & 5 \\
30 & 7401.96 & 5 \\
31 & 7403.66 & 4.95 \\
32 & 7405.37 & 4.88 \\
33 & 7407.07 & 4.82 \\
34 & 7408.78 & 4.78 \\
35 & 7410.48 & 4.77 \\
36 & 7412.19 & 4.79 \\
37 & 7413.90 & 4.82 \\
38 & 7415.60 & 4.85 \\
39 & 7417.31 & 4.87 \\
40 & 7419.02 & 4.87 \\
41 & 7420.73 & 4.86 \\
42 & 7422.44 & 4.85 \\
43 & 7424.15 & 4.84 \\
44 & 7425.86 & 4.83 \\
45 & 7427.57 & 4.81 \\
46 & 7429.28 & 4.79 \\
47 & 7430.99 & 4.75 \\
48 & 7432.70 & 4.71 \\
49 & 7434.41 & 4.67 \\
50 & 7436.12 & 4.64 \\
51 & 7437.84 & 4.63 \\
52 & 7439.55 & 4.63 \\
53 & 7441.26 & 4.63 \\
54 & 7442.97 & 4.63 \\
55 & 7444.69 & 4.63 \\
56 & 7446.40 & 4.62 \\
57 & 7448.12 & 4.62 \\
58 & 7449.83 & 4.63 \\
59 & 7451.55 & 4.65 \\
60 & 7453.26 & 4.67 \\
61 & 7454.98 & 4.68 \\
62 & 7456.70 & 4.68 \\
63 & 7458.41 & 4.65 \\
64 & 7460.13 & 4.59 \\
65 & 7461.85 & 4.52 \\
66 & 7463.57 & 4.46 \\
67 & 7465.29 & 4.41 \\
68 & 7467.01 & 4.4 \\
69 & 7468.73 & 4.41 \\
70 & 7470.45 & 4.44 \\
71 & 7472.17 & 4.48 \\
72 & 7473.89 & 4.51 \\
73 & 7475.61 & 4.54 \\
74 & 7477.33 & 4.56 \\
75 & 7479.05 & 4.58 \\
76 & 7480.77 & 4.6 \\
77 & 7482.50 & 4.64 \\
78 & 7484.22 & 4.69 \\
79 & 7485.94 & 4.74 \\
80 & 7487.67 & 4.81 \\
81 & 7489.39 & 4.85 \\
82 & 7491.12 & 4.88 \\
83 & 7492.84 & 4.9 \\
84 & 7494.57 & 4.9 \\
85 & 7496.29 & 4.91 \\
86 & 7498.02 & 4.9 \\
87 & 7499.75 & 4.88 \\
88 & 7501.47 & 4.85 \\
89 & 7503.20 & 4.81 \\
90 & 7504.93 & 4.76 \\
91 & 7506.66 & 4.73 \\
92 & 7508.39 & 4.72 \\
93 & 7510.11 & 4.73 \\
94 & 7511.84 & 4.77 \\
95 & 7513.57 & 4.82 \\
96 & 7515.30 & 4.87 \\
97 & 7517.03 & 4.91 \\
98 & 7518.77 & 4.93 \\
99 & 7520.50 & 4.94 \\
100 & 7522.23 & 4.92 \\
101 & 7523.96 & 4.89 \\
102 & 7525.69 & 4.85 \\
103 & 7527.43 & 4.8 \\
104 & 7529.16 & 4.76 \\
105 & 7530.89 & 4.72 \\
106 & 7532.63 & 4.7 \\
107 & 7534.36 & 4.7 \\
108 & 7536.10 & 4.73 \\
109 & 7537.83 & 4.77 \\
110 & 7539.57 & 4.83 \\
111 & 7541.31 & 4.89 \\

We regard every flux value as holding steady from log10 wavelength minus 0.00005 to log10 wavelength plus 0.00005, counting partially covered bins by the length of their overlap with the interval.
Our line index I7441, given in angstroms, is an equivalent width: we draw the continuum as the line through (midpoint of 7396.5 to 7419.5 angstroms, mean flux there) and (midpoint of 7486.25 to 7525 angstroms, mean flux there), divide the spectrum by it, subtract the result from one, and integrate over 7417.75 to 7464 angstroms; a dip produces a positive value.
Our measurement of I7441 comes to 1.7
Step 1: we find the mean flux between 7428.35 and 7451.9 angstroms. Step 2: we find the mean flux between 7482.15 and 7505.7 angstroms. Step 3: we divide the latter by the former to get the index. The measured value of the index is 1.04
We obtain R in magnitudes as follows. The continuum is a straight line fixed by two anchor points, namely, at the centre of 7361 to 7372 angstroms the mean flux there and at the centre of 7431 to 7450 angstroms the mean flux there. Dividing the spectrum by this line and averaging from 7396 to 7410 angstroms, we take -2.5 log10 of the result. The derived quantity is -0.06 mag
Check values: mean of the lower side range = 4.66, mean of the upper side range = 4.65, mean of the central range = 4.91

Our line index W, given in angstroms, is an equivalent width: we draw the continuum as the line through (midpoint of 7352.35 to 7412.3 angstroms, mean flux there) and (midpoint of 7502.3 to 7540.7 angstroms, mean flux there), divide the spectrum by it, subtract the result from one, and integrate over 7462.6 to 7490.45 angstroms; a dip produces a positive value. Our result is 1.1 angstroms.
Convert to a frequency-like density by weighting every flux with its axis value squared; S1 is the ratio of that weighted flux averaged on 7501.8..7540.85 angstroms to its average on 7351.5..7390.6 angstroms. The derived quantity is 1.1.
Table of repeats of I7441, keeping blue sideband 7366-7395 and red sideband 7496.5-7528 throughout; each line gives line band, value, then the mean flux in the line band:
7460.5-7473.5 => 1.0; 4.45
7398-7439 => -0.3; 4.82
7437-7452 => 0.5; 4.63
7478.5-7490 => 0.3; 4.7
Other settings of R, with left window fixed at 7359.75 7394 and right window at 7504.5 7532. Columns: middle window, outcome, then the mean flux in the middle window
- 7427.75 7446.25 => 0.02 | 4.68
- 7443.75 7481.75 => 0.05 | 4.56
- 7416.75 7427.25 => -0.02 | 4.85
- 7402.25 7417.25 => -0.02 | 4.84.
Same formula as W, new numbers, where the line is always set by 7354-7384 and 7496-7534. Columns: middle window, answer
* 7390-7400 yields -0.1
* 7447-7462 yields 0.4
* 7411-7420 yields -0.2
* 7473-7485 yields 0.5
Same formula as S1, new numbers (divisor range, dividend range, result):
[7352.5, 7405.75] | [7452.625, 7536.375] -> 1.04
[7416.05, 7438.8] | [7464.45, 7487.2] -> 0.96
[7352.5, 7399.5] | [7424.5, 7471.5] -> 1.01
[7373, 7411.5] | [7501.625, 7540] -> 1.03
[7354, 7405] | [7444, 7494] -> 1.01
